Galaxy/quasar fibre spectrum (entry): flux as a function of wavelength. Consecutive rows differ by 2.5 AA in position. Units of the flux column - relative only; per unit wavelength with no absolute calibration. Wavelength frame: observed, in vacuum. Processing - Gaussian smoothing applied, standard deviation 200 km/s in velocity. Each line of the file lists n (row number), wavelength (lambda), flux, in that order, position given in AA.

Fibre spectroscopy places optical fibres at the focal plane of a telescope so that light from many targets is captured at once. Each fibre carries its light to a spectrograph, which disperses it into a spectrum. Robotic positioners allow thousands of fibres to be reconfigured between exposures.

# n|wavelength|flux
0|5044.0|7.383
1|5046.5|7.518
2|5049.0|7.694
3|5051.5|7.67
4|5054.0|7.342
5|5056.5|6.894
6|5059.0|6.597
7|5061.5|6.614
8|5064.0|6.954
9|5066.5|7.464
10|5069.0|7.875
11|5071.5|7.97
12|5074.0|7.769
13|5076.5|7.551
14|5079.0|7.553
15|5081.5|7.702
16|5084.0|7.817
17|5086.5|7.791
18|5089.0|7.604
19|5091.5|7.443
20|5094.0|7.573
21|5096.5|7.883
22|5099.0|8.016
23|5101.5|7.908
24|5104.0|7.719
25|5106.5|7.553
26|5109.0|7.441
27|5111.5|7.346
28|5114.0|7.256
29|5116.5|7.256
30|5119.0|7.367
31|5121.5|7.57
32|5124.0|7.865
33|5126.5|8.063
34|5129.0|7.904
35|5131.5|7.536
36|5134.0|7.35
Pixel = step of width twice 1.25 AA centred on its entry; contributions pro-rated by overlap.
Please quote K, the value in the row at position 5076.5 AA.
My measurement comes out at 7.551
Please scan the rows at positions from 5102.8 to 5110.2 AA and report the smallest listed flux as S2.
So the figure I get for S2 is 7.441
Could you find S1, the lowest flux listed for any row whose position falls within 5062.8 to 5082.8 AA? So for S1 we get 6.954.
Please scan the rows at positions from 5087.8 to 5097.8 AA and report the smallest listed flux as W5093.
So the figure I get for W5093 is 7.443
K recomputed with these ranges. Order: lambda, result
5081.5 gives 7.702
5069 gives 7.875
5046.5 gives 7.518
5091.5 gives 7.443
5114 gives 7.256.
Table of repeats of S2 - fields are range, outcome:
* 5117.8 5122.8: 7.367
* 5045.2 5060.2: 6.597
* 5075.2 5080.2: 7.551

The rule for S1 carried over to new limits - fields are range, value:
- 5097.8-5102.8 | 7.908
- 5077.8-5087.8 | 7.553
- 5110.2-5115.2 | 7.256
